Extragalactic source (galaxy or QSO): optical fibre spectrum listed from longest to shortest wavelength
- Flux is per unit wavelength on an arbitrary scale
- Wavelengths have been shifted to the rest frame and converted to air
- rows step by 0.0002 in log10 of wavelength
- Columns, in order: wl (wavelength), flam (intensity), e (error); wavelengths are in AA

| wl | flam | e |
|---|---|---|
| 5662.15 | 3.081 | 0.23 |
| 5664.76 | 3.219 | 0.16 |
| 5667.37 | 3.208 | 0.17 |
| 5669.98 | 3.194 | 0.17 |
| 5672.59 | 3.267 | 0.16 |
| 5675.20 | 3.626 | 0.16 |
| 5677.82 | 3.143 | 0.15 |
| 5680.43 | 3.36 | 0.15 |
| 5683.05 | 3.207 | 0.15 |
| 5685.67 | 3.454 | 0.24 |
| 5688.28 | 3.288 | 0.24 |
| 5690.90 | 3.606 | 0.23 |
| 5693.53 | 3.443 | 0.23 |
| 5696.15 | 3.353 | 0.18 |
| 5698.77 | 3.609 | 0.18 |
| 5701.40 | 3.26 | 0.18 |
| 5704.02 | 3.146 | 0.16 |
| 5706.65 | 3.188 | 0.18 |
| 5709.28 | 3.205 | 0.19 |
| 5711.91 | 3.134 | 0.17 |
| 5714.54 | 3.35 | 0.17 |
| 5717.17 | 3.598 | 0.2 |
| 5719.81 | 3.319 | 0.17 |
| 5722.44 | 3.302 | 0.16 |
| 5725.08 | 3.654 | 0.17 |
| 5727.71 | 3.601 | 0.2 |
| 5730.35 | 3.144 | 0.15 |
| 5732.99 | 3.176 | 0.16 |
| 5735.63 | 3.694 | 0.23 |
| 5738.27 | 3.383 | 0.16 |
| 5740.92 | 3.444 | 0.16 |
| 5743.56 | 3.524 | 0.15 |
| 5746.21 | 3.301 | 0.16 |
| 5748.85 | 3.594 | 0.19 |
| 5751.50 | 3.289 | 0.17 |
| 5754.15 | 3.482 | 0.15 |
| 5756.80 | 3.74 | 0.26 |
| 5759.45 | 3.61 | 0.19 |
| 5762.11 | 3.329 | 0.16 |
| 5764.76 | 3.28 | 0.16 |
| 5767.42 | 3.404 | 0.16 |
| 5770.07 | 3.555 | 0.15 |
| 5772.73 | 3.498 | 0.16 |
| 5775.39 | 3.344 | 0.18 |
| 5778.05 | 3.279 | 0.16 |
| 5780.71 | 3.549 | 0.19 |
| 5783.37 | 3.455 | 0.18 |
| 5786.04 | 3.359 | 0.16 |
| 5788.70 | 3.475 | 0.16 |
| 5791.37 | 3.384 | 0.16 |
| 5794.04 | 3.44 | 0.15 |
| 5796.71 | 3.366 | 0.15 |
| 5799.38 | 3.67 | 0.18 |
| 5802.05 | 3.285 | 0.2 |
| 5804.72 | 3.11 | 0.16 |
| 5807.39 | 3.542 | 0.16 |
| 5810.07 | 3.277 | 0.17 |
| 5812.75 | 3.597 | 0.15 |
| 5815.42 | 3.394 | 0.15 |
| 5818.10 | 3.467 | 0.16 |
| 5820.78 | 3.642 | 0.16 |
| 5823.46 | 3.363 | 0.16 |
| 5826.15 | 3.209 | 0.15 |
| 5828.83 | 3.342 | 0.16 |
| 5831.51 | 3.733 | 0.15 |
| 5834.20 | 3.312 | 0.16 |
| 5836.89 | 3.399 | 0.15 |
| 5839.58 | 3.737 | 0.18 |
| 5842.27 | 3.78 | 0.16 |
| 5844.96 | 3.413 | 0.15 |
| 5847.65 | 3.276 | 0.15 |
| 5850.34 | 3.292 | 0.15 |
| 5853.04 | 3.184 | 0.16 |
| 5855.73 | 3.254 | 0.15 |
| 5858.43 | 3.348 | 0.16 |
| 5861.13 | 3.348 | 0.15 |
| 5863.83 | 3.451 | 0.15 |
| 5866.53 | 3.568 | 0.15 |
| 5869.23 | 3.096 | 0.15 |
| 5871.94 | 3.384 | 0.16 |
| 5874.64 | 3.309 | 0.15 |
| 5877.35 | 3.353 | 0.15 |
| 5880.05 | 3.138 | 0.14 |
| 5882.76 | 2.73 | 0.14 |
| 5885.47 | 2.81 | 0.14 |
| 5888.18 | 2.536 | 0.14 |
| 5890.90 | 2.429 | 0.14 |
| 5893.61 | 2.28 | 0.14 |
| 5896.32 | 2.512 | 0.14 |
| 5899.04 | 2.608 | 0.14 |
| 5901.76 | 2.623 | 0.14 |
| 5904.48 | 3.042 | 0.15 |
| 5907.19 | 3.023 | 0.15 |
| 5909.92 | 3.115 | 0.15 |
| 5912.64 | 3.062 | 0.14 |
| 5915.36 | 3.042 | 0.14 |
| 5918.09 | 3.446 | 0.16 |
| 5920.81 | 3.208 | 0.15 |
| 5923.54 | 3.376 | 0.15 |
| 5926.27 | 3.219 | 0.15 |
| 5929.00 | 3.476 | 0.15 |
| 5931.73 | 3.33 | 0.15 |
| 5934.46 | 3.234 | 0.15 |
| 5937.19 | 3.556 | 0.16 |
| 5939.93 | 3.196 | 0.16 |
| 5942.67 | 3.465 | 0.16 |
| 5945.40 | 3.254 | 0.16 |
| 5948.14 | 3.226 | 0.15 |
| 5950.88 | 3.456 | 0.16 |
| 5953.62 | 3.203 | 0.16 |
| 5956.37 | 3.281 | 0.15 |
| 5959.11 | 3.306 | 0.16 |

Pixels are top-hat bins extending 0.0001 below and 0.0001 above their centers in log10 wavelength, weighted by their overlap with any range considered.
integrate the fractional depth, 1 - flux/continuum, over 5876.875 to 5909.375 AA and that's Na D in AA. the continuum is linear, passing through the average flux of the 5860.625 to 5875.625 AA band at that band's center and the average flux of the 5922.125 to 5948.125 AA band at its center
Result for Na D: 5.8 AA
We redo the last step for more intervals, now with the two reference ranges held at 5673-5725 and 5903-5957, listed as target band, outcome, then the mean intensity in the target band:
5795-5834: -1.41 AA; 3.43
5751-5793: -1.51 AA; 3.44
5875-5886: 0.77 AA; 3.05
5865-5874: -0.18 AA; 3.35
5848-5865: -0.11 AA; 3.31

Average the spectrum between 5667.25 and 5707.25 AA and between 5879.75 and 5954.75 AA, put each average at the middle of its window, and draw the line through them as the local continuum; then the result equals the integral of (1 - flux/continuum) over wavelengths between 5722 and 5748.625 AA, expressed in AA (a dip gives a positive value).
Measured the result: -1.23 AA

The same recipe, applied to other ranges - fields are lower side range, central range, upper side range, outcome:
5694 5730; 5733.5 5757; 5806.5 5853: -0.6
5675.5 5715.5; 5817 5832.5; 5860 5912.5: -1.9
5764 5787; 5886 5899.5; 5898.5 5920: 2.6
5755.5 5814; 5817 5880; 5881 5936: -4.1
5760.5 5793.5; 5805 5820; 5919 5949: -0.2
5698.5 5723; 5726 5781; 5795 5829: -1.5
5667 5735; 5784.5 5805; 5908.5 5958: -0.5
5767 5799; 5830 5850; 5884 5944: -1.5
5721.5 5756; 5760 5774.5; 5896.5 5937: -0.2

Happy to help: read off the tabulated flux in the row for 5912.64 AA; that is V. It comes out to 3.062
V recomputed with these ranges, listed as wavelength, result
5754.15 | 3.482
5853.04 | 3.184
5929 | 3.476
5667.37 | 3.208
